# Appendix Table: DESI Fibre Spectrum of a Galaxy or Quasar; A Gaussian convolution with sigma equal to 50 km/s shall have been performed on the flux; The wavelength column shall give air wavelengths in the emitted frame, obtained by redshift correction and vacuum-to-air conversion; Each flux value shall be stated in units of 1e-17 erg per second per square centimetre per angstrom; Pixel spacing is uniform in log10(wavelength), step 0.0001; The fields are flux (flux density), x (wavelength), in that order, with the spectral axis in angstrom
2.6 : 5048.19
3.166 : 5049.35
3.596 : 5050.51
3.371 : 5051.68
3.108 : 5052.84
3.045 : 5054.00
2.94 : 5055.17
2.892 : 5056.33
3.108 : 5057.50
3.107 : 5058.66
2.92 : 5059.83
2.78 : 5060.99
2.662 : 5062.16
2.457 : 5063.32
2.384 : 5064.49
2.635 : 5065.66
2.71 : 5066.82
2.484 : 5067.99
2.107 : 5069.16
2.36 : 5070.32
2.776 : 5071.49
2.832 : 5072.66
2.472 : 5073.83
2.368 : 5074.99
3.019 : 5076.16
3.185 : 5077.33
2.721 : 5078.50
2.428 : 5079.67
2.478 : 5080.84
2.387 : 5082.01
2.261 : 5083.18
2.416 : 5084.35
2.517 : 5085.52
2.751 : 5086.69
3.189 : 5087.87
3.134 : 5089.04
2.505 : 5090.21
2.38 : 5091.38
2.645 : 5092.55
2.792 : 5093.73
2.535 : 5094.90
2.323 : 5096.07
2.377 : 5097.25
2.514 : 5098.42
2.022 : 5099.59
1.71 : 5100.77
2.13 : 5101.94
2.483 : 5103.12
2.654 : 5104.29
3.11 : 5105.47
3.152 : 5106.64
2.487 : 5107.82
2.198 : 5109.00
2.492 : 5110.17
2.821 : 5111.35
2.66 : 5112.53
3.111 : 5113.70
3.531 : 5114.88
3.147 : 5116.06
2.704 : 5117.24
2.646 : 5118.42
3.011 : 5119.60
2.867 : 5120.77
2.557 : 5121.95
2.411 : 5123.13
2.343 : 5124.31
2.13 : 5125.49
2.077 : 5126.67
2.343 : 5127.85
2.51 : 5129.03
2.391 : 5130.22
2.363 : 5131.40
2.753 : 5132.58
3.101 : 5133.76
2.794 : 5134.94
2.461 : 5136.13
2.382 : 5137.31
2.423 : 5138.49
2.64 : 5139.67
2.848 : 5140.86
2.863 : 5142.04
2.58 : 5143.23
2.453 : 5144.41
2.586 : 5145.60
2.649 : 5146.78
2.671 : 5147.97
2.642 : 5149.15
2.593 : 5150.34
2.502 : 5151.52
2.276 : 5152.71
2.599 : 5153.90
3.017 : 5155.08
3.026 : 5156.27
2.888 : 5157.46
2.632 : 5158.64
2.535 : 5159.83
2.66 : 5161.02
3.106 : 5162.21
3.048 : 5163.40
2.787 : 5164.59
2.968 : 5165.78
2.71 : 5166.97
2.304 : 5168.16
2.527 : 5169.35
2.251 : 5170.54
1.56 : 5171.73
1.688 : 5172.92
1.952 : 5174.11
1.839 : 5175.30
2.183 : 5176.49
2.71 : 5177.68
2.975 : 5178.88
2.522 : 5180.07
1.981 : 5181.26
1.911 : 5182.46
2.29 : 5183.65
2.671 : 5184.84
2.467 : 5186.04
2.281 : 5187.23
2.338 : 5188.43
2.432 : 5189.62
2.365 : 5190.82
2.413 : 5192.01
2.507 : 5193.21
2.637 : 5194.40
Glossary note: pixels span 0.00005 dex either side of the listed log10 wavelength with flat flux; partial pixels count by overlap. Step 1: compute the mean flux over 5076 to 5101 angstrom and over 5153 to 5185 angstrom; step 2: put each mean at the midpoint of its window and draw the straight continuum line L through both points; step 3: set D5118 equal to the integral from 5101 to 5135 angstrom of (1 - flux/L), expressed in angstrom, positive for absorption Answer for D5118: -1.4 angstrom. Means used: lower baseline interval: 2.56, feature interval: 2.64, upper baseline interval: 2.49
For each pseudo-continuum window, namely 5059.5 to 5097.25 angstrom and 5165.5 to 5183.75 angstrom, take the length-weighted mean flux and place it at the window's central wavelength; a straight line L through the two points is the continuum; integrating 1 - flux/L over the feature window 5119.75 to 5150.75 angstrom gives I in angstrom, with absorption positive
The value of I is -2.1 angstrom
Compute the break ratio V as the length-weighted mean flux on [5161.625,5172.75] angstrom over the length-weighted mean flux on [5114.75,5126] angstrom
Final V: 0.9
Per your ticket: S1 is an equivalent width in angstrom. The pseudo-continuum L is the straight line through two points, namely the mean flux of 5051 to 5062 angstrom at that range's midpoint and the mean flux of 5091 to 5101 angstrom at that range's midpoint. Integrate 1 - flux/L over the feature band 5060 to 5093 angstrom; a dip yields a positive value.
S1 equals 0.95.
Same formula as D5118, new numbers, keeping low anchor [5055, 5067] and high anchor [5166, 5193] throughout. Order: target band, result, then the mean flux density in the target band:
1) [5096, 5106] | 0.95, 2.37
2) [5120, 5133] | 0.41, 2.44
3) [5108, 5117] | -0.91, 2.83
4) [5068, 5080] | 0.45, 2.62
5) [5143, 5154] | -0.57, 2.55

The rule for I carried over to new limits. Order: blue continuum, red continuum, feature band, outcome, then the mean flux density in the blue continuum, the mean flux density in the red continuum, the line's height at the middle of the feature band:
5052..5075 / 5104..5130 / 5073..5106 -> 1.78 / 2.72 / 2.68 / 2.7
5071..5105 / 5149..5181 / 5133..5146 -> -0.58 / 2.55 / 2.53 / 2.54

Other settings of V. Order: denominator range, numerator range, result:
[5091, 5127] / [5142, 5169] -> 1.04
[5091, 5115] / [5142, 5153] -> 1.01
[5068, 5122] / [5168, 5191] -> 0.86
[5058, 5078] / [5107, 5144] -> 0.99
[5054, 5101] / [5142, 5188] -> 0.96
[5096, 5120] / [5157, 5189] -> 0.92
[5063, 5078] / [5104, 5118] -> 1.09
